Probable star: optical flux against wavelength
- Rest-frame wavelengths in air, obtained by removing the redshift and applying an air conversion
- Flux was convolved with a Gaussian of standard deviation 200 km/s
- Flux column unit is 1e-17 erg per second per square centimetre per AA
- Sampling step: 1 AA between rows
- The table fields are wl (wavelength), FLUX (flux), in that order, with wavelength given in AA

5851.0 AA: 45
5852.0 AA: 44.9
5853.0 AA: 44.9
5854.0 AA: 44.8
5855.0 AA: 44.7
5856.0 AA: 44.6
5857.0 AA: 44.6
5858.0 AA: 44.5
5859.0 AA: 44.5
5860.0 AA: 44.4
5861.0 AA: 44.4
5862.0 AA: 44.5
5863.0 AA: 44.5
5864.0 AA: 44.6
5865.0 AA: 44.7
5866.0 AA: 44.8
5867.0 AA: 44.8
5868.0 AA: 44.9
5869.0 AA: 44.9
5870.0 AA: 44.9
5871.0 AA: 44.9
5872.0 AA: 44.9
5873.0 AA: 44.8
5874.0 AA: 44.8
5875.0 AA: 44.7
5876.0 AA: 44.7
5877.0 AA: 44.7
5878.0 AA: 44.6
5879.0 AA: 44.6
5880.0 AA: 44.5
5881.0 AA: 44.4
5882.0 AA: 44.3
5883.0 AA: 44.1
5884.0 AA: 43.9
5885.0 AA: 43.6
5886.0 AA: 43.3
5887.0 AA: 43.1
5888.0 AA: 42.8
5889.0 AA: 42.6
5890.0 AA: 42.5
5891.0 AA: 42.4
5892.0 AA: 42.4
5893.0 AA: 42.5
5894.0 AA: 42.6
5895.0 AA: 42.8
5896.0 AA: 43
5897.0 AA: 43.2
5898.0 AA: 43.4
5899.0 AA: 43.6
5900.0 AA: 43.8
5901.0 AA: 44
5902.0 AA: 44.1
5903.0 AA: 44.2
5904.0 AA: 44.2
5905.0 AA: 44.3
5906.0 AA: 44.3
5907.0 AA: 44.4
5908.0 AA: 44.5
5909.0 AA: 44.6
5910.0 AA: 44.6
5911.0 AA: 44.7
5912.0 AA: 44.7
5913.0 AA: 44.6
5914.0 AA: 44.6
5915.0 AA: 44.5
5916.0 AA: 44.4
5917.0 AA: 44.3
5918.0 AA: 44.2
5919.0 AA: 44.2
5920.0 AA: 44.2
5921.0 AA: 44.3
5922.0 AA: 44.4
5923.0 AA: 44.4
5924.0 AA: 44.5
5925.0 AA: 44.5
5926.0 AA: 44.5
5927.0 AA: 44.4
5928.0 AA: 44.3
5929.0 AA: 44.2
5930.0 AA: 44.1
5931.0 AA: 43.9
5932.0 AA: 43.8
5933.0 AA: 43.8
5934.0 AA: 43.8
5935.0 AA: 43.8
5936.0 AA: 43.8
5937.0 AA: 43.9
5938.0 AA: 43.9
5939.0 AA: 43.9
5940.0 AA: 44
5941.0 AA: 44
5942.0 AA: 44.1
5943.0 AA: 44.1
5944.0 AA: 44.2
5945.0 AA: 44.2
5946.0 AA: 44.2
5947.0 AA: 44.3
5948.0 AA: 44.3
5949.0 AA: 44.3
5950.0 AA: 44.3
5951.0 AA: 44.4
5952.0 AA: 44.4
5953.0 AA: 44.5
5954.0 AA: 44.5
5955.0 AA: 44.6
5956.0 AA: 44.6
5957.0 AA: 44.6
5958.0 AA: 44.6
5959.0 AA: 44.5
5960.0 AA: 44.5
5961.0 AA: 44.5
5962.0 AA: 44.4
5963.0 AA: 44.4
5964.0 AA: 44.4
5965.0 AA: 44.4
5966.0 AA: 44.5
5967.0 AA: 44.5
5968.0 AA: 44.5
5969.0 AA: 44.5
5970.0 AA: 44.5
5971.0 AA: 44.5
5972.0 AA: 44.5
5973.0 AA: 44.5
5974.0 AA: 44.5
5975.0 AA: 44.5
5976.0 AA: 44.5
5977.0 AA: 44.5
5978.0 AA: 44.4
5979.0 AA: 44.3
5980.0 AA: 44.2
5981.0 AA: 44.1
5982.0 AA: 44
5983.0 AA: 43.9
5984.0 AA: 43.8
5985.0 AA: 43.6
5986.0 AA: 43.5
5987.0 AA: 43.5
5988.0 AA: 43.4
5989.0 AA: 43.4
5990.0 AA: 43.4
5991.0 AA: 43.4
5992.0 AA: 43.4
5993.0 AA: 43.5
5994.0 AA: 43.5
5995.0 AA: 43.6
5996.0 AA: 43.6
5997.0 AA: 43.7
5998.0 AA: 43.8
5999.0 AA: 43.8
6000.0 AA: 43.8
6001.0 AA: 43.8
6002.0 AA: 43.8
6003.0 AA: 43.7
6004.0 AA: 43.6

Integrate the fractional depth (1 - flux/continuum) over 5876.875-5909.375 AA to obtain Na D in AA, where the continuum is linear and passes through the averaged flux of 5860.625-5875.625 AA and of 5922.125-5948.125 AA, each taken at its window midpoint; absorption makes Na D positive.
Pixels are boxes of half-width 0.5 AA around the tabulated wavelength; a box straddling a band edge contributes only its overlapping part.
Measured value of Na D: 0.62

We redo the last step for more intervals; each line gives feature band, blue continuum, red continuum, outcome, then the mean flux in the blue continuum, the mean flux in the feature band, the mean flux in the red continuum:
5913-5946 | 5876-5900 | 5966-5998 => -0.4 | 43.5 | 44.2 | 44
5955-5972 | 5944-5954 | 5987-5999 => -0.2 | 44.3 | 44.5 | 43.5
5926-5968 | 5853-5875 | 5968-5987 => 0.1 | 44.7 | 44.2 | 44.2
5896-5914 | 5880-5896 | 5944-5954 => -0.3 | 43.2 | 44.2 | 44.3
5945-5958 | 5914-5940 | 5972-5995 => -0.1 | 44.2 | 44.4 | 43.9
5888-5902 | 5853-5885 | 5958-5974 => 0.5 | 44.6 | 43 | 44.5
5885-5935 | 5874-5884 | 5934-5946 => 0.4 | 44.5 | 43.9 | 44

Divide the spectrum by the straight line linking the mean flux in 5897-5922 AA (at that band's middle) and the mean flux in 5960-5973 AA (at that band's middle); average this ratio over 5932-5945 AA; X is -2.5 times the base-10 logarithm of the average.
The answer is 0.01 mag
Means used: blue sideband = 44.3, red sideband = 44.5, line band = 43.9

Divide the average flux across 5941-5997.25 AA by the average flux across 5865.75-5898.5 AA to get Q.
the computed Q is 1.0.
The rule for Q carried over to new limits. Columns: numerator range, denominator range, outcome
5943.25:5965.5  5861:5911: 1.01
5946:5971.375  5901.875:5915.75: 1.00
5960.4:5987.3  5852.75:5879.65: 0.99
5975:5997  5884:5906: 1.01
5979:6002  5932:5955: 0.99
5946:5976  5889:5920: 1.01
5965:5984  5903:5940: 1.00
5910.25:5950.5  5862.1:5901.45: 1.01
